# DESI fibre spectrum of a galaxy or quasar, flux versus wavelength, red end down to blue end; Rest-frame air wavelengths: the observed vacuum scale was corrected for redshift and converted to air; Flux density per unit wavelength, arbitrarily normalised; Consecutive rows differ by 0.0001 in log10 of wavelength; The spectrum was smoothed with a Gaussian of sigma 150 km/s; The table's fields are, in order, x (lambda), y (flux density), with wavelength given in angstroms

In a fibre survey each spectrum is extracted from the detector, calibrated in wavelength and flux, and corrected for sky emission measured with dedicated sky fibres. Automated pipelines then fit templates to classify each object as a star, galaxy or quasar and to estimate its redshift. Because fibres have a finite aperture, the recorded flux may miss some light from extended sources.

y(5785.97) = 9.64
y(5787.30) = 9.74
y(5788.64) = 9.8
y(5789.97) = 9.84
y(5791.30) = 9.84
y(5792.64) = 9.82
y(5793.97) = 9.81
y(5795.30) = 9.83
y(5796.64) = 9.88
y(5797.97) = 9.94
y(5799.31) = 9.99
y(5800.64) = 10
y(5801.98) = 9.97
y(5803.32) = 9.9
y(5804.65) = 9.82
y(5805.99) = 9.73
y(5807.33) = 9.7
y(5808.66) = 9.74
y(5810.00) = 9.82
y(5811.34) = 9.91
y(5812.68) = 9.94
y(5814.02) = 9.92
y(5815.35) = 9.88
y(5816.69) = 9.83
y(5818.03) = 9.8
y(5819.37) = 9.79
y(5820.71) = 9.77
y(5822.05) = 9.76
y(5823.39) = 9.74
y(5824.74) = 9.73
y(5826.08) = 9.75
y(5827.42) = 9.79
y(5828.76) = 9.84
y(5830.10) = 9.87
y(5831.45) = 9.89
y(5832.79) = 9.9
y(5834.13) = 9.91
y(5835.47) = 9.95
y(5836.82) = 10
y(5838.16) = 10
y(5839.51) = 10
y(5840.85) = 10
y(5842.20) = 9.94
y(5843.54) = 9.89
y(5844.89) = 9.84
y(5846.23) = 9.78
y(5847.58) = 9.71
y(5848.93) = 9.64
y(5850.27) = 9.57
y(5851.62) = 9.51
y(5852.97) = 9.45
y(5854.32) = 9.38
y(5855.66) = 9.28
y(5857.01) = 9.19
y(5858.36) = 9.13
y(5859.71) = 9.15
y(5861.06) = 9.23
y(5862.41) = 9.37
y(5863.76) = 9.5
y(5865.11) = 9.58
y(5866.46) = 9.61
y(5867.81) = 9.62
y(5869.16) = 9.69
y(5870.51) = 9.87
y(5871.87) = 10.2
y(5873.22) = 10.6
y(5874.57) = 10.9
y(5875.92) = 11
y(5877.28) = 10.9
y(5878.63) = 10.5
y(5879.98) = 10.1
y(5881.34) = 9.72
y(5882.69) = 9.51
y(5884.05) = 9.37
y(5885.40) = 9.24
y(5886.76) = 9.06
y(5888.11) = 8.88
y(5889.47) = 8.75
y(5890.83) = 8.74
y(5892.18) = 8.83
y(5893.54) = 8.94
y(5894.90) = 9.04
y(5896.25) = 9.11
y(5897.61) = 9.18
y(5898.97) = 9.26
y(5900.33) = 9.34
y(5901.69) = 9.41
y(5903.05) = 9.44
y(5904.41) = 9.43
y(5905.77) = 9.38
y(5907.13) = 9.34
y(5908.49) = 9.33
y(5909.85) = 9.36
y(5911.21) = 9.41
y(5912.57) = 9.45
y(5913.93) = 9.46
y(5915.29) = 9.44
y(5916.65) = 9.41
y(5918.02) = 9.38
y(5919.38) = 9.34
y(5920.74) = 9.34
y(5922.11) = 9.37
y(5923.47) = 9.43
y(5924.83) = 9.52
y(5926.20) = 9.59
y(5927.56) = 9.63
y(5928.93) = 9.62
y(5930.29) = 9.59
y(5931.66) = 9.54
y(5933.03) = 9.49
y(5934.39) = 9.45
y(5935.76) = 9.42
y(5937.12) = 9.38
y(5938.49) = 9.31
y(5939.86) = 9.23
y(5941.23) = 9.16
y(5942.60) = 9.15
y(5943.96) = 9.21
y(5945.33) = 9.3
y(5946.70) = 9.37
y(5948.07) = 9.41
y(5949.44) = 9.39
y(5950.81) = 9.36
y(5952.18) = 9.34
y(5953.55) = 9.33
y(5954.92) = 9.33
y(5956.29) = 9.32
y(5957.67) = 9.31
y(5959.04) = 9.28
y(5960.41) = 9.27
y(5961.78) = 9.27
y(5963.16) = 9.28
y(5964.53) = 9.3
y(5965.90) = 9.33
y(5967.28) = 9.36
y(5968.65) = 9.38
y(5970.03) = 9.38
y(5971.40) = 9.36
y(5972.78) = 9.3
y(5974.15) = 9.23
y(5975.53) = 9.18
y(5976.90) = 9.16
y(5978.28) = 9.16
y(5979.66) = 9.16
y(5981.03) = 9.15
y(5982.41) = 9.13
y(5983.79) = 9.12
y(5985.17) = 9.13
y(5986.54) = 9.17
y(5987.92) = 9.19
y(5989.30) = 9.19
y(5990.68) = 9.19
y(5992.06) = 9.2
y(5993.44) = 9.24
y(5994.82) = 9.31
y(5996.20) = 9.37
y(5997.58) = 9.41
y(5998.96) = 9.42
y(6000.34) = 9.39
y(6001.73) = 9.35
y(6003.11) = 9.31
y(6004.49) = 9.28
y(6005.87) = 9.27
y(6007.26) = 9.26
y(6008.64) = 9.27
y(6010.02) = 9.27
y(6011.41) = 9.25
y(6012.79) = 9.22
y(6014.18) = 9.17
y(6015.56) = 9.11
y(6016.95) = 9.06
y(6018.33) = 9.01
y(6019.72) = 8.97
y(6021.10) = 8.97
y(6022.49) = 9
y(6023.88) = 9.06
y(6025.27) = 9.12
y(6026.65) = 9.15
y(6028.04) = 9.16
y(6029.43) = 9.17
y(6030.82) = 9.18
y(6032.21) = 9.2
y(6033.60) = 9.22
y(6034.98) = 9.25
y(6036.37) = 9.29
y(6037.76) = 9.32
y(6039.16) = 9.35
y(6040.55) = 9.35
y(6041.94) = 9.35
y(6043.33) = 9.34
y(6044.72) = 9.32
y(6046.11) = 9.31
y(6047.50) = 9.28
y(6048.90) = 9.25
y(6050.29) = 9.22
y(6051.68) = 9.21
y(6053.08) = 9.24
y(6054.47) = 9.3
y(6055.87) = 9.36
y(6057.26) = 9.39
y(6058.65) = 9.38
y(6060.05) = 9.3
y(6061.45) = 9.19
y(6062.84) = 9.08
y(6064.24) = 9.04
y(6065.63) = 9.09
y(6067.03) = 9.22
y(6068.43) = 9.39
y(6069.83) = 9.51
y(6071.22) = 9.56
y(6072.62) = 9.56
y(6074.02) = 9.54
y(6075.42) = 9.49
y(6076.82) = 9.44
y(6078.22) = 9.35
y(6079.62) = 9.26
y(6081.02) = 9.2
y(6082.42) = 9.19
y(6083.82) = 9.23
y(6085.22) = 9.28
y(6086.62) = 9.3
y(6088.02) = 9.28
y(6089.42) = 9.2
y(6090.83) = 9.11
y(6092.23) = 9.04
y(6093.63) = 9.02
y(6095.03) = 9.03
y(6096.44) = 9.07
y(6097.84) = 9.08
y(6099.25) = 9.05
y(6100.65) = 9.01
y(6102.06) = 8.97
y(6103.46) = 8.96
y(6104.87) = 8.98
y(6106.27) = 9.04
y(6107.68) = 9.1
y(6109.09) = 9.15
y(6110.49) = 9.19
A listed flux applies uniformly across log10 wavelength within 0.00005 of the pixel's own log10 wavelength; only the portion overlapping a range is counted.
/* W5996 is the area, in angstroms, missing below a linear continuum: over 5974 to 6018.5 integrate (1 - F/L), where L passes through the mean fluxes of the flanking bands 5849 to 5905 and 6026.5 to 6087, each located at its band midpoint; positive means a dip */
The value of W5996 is 0.7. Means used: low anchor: 9.53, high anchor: 9.29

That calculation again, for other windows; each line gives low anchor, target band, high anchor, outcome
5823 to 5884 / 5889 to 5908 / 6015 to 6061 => 1.0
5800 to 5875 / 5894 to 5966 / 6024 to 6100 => 1.5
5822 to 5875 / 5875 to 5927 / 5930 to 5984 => 0.5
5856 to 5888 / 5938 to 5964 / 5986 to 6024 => 0.4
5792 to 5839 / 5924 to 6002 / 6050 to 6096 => 1.7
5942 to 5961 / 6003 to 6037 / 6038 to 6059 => 0.5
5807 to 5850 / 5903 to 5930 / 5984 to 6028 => 0.3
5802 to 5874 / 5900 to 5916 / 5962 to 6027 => 0.2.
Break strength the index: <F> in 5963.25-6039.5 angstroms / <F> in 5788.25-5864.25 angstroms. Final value 0.9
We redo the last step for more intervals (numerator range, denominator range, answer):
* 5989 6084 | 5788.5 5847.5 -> 0.94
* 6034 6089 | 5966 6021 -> 1.01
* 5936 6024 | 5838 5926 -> 0.97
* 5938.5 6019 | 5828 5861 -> 0.96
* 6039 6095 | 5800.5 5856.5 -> 0.95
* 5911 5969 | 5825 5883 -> 0.95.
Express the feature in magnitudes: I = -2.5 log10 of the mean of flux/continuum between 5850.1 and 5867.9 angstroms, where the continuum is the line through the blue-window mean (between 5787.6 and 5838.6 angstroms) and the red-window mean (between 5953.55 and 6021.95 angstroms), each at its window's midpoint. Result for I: 0.035 mag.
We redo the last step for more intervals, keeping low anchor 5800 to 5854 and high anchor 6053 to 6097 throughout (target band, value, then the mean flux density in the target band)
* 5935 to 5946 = 0.034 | 9.27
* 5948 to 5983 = 0.026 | 9.29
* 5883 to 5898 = 0.077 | 9.02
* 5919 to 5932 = 0.012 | 9.5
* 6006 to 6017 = 0.024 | 9.21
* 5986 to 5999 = 0.022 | 9.26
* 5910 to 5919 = 0.023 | 9.42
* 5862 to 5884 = -0.034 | 10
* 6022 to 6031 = 0.031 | 9.12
